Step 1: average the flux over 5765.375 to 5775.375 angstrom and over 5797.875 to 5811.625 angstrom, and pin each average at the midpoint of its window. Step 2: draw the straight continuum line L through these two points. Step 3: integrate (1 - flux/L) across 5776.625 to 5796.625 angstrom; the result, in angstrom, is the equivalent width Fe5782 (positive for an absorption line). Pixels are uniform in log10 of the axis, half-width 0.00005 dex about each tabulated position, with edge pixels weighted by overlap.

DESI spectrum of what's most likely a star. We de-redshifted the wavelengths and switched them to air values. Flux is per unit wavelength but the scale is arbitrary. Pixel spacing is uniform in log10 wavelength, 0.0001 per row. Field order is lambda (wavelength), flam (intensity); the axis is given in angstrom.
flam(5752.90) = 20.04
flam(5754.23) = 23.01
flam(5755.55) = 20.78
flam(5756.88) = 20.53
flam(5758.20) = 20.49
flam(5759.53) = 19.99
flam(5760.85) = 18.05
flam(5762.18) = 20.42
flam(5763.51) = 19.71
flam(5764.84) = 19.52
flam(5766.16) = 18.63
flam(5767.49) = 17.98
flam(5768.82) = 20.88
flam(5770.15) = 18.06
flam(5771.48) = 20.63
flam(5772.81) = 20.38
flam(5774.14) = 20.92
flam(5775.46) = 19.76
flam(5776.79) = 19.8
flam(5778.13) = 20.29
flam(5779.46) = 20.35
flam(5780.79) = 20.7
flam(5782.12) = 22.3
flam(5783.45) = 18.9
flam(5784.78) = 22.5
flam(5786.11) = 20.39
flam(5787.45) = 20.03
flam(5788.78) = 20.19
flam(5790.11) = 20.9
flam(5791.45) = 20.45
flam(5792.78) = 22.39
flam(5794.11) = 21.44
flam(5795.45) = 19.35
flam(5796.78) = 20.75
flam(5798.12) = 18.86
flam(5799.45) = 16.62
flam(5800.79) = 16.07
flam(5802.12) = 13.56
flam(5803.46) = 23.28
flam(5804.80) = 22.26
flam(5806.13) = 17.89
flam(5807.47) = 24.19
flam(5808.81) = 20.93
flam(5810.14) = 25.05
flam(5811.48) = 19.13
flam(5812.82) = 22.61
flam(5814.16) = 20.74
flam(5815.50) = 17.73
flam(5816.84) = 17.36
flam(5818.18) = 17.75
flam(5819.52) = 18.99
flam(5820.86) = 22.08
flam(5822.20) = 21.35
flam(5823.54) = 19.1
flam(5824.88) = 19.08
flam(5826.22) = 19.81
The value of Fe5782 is -0.9 angstrom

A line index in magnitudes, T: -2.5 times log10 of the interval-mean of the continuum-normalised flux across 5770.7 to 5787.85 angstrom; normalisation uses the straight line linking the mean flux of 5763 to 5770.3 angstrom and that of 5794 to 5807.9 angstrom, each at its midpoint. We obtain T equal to -0.07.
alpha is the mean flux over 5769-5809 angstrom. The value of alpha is 20.1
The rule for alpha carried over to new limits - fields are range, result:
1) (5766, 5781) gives 19.9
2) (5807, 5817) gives 21.1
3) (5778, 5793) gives 20.8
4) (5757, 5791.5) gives 20.1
